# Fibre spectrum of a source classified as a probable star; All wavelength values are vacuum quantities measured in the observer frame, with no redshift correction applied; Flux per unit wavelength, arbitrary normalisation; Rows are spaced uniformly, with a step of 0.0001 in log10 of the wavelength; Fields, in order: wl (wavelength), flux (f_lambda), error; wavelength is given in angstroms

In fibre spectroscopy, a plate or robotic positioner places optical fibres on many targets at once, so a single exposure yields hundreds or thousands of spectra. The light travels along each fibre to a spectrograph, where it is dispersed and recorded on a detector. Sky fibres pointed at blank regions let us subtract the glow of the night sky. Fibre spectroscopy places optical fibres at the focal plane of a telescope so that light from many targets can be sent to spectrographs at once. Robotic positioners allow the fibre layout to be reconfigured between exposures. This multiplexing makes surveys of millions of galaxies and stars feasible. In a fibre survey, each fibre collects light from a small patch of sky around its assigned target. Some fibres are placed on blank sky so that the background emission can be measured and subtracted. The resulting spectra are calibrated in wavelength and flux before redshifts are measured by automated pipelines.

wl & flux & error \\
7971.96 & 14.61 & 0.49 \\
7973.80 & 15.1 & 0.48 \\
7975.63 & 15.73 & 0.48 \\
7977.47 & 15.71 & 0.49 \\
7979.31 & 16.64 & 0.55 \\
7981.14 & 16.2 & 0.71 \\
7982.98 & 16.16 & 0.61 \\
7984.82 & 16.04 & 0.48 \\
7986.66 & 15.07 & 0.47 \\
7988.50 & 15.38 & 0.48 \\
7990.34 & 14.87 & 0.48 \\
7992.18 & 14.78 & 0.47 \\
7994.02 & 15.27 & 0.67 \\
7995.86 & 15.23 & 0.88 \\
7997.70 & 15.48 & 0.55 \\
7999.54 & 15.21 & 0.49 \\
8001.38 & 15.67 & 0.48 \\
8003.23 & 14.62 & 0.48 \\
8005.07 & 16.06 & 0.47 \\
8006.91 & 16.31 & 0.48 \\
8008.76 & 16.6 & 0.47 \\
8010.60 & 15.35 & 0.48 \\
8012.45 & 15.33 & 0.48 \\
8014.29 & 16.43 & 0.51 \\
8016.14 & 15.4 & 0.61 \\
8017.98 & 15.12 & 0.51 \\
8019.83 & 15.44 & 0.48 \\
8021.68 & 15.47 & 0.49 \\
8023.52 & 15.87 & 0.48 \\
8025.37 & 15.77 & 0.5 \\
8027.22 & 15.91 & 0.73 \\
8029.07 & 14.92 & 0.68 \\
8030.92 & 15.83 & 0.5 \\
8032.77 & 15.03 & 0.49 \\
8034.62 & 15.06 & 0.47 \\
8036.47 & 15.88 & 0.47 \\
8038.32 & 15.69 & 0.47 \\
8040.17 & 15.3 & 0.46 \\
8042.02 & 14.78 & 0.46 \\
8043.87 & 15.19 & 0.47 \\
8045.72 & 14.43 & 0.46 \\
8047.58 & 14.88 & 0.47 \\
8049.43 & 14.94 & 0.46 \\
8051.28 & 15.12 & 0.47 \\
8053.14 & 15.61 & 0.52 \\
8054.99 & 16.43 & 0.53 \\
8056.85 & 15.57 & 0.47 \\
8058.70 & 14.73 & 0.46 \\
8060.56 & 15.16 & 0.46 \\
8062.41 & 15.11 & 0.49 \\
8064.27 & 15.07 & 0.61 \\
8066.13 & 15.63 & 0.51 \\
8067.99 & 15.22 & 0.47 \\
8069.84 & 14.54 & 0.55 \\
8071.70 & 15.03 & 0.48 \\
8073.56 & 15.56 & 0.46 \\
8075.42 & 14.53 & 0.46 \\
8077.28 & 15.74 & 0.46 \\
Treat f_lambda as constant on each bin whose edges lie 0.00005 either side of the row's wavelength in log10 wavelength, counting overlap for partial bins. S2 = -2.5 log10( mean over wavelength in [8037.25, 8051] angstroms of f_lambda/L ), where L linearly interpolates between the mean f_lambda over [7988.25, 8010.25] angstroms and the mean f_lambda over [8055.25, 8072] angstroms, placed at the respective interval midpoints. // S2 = 0.01 mag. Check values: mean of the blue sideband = 15.5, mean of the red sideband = 15.2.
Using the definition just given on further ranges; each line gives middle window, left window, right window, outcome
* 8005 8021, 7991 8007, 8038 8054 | -0.034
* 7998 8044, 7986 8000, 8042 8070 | -0.026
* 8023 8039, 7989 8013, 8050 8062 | -0.007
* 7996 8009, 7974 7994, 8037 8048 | -0.013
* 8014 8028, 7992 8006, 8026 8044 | -0.020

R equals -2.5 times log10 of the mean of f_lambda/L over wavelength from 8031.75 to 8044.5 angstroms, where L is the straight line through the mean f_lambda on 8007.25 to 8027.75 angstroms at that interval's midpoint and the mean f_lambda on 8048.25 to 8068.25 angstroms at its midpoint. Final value 0.02 mag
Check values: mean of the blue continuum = 15.7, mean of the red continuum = 15.3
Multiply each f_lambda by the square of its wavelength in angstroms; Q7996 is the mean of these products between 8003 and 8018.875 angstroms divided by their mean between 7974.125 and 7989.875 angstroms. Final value 1.00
